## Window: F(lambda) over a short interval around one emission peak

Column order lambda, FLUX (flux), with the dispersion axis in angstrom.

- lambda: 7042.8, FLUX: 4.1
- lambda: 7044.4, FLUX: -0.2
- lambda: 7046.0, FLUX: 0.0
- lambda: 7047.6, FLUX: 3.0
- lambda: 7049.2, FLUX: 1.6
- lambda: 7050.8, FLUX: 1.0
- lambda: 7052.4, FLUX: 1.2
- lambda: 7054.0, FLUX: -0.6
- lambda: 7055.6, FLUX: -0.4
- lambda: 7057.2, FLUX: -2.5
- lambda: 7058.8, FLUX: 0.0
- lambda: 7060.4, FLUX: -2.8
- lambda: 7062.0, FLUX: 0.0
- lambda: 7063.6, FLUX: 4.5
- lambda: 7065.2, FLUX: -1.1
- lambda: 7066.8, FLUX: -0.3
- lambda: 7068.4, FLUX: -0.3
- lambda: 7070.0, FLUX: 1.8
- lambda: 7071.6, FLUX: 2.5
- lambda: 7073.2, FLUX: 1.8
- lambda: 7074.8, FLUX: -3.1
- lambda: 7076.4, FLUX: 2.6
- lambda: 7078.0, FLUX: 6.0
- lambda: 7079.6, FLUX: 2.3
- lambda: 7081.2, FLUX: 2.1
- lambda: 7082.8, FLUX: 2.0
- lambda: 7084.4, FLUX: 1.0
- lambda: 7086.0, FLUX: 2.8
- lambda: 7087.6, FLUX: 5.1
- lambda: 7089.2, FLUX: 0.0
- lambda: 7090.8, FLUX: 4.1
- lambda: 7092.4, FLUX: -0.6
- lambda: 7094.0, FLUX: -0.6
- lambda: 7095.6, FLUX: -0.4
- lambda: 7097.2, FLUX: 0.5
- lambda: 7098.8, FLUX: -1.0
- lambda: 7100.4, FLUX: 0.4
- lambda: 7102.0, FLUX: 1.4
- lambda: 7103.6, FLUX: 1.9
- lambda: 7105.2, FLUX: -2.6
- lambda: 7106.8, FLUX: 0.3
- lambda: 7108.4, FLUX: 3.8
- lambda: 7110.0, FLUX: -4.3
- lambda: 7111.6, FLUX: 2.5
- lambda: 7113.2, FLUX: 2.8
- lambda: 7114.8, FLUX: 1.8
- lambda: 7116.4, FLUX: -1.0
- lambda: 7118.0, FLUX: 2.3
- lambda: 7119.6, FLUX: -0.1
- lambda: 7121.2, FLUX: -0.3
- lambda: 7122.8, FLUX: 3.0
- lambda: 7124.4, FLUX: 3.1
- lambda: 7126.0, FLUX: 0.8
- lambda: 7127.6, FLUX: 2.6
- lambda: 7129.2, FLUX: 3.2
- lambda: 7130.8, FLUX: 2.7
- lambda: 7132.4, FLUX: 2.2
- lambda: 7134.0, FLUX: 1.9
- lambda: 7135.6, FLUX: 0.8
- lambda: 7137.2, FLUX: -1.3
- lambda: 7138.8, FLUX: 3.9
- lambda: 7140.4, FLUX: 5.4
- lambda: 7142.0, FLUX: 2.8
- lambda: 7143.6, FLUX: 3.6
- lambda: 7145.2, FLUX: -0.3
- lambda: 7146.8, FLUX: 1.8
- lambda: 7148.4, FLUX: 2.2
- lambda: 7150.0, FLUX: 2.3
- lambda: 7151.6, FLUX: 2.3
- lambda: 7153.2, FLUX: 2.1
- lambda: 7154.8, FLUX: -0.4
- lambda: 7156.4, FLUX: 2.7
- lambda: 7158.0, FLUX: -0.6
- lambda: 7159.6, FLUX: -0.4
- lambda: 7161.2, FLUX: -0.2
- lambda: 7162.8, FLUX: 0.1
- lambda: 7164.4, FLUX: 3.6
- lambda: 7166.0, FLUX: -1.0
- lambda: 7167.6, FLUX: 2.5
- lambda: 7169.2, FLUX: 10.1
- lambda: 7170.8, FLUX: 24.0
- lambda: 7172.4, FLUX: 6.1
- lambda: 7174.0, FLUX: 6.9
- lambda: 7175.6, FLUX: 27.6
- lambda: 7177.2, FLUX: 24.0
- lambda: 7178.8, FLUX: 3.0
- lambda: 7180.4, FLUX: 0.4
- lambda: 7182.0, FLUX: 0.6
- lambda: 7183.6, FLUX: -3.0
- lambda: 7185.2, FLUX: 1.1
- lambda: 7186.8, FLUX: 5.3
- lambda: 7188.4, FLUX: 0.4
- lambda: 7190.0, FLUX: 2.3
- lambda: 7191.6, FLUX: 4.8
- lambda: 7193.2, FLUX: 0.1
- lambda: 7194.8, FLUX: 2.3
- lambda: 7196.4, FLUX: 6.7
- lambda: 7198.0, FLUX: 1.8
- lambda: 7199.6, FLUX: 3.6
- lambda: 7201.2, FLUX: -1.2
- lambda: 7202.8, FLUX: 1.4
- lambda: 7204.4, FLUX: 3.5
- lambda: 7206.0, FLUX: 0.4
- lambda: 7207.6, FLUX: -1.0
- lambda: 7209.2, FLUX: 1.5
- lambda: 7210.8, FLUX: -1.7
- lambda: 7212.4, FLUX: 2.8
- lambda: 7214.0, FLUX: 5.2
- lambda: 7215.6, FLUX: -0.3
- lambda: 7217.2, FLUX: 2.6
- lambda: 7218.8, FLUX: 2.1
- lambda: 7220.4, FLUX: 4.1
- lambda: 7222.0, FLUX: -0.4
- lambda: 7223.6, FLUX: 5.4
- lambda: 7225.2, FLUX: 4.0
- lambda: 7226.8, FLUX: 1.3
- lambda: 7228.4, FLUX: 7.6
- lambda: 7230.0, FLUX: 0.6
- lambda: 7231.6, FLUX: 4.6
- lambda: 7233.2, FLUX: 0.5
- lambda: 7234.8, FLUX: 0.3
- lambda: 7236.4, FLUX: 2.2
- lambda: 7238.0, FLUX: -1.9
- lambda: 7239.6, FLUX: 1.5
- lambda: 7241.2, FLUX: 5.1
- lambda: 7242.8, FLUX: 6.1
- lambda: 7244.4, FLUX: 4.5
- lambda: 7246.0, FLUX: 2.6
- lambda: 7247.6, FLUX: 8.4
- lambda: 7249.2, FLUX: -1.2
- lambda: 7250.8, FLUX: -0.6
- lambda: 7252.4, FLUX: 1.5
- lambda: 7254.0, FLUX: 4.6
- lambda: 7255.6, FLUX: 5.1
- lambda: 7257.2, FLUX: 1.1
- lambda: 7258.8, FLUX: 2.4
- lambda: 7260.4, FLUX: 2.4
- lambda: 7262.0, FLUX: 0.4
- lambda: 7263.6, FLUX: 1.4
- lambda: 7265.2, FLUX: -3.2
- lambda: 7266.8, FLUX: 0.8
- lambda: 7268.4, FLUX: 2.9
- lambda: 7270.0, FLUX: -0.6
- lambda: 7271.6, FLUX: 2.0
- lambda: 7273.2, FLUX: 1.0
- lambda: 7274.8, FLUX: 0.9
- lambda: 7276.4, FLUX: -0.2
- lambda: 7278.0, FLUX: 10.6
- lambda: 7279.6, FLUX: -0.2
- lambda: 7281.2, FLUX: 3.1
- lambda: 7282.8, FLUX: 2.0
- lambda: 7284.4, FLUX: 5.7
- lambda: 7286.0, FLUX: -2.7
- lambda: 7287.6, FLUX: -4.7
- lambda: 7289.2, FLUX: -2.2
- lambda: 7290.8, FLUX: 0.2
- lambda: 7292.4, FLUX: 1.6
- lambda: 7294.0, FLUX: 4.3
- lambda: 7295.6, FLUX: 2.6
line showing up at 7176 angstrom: [O II]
